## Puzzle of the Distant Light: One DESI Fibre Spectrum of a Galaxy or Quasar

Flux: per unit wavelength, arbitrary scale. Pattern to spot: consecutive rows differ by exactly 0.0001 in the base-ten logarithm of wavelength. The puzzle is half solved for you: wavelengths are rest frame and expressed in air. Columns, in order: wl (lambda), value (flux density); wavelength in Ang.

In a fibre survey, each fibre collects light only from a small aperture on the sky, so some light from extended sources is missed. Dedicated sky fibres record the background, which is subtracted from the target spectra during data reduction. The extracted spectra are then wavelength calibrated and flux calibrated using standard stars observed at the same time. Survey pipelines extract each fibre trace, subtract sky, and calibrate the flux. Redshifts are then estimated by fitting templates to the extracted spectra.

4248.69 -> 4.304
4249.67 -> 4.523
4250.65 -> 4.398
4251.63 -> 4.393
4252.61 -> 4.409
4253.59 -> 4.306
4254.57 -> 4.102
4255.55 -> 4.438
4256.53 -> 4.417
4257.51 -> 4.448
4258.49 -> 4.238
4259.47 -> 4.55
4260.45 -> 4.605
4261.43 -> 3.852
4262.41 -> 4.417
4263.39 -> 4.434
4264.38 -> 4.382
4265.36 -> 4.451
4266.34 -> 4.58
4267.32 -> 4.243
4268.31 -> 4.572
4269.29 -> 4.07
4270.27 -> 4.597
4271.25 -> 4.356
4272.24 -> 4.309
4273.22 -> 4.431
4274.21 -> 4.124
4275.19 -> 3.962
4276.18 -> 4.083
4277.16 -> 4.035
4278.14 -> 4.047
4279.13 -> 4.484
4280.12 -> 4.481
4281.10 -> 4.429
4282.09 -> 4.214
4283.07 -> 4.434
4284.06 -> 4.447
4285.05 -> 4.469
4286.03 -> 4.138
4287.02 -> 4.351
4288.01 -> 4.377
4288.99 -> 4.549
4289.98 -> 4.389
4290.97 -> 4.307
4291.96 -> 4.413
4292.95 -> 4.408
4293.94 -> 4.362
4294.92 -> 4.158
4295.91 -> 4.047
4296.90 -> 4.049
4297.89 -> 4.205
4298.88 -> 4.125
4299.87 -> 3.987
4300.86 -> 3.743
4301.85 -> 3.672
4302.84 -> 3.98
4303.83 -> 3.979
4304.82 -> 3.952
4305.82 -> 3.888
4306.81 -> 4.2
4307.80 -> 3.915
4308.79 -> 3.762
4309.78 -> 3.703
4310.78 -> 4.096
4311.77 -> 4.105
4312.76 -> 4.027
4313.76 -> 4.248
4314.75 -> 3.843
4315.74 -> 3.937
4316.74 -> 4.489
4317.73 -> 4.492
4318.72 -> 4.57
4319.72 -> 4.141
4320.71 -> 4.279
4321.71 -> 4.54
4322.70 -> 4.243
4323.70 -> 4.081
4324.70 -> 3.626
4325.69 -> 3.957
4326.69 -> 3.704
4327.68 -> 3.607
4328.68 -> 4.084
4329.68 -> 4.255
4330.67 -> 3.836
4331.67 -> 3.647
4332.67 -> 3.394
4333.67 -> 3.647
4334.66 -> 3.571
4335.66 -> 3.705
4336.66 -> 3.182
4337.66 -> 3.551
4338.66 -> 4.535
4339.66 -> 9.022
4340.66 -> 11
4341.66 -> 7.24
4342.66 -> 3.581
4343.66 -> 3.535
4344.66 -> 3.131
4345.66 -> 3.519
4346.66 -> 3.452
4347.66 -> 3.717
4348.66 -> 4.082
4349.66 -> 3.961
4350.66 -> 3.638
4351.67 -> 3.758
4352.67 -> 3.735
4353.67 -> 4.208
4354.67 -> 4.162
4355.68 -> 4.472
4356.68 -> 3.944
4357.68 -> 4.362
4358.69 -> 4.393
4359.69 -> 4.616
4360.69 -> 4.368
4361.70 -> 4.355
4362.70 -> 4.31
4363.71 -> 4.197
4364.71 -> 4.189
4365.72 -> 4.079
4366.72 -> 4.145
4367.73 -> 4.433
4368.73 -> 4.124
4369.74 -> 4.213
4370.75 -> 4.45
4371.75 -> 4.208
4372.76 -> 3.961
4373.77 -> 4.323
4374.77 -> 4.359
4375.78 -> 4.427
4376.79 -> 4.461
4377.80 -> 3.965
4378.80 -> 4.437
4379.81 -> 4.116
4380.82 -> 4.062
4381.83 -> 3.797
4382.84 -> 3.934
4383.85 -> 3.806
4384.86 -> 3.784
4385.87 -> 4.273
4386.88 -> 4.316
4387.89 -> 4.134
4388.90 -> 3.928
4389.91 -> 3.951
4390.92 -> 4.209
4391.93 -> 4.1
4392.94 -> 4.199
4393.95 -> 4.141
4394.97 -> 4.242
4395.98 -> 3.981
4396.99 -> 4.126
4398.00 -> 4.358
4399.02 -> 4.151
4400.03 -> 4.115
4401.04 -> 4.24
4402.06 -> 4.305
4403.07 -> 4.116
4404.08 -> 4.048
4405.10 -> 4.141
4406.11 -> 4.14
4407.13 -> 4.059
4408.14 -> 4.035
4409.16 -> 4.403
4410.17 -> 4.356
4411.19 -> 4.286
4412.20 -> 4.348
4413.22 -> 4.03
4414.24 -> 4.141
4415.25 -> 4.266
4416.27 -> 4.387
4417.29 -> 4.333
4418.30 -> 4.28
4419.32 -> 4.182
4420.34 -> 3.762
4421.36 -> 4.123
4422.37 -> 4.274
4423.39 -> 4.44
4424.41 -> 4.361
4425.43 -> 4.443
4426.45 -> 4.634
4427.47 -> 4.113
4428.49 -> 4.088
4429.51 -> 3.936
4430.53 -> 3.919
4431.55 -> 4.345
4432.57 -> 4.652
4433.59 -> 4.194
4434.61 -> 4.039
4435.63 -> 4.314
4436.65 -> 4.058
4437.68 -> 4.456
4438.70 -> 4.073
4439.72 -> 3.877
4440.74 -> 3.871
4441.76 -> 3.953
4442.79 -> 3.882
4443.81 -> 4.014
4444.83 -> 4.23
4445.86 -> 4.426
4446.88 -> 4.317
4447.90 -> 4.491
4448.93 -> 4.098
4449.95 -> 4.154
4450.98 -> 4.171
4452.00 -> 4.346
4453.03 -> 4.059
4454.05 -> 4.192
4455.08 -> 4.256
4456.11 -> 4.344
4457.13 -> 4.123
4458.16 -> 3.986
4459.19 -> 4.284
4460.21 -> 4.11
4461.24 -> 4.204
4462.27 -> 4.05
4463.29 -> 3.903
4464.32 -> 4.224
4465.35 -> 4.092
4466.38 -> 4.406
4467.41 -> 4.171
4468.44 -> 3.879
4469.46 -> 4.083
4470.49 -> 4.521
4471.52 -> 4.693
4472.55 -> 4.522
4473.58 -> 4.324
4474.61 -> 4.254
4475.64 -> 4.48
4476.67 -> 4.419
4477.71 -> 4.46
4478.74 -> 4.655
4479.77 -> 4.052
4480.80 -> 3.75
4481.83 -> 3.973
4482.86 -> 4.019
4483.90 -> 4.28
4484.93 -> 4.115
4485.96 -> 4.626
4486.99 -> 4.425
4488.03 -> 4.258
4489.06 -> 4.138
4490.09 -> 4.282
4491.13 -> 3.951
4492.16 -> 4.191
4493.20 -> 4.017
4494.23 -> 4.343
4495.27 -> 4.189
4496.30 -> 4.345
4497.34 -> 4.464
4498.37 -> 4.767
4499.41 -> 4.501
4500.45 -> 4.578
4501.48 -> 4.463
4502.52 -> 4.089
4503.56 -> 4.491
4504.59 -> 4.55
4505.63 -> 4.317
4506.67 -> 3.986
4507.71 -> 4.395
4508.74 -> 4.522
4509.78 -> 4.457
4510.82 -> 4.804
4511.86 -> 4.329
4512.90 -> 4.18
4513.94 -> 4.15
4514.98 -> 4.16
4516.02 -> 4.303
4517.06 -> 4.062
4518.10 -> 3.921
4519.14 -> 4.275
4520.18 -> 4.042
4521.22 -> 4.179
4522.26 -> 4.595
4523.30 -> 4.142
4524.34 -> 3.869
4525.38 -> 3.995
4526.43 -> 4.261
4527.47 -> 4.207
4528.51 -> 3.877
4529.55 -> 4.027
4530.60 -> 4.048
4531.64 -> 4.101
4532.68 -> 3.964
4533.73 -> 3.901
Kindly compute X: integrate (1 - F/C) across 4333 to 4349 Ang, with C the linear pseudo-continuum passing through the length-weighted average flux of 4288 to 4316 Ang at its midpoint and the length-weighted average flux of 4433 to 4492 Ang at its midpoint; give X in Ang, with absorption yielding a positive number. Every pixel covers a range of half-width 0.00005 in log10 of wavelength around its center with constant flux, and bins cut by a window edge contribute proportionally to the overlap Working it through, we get -2.09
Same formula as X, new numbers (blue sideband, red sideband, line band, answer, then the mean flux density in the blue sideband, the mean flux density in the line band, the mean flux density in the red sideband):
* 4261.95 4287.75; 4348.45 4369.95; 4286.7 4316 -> 1.3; 4.33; 4.09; 4.17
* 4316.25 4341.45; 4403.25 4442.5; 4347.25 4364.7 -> 1.0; 4.48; 4.14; 4.19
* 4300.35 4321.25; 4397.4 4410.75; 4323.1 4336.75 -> 1.1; 4.05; 3.75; 4.19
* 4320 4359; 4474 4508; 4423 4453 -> 0.6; 4.26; 4.2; 4.3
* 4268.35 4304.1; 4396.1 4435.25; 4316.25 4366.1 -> -0.7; 4.23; 4.28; 4.21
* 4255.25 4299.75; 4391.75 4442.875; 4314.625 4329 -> 0.5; 4.32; 4.11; 4.19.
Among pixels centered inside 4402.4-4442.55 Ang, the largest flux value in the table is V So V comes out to 4.652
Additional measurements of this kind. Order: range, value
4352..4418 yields 4.616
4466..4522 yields 4.804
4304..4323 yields 4.57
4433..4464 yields 4.491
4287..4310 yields 4.549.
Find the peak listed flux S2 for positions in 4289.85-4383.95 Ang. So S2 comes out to 11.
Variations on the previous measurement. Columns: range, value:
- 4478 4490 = 4.655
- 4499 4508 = 4.578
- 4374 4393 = 4.461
